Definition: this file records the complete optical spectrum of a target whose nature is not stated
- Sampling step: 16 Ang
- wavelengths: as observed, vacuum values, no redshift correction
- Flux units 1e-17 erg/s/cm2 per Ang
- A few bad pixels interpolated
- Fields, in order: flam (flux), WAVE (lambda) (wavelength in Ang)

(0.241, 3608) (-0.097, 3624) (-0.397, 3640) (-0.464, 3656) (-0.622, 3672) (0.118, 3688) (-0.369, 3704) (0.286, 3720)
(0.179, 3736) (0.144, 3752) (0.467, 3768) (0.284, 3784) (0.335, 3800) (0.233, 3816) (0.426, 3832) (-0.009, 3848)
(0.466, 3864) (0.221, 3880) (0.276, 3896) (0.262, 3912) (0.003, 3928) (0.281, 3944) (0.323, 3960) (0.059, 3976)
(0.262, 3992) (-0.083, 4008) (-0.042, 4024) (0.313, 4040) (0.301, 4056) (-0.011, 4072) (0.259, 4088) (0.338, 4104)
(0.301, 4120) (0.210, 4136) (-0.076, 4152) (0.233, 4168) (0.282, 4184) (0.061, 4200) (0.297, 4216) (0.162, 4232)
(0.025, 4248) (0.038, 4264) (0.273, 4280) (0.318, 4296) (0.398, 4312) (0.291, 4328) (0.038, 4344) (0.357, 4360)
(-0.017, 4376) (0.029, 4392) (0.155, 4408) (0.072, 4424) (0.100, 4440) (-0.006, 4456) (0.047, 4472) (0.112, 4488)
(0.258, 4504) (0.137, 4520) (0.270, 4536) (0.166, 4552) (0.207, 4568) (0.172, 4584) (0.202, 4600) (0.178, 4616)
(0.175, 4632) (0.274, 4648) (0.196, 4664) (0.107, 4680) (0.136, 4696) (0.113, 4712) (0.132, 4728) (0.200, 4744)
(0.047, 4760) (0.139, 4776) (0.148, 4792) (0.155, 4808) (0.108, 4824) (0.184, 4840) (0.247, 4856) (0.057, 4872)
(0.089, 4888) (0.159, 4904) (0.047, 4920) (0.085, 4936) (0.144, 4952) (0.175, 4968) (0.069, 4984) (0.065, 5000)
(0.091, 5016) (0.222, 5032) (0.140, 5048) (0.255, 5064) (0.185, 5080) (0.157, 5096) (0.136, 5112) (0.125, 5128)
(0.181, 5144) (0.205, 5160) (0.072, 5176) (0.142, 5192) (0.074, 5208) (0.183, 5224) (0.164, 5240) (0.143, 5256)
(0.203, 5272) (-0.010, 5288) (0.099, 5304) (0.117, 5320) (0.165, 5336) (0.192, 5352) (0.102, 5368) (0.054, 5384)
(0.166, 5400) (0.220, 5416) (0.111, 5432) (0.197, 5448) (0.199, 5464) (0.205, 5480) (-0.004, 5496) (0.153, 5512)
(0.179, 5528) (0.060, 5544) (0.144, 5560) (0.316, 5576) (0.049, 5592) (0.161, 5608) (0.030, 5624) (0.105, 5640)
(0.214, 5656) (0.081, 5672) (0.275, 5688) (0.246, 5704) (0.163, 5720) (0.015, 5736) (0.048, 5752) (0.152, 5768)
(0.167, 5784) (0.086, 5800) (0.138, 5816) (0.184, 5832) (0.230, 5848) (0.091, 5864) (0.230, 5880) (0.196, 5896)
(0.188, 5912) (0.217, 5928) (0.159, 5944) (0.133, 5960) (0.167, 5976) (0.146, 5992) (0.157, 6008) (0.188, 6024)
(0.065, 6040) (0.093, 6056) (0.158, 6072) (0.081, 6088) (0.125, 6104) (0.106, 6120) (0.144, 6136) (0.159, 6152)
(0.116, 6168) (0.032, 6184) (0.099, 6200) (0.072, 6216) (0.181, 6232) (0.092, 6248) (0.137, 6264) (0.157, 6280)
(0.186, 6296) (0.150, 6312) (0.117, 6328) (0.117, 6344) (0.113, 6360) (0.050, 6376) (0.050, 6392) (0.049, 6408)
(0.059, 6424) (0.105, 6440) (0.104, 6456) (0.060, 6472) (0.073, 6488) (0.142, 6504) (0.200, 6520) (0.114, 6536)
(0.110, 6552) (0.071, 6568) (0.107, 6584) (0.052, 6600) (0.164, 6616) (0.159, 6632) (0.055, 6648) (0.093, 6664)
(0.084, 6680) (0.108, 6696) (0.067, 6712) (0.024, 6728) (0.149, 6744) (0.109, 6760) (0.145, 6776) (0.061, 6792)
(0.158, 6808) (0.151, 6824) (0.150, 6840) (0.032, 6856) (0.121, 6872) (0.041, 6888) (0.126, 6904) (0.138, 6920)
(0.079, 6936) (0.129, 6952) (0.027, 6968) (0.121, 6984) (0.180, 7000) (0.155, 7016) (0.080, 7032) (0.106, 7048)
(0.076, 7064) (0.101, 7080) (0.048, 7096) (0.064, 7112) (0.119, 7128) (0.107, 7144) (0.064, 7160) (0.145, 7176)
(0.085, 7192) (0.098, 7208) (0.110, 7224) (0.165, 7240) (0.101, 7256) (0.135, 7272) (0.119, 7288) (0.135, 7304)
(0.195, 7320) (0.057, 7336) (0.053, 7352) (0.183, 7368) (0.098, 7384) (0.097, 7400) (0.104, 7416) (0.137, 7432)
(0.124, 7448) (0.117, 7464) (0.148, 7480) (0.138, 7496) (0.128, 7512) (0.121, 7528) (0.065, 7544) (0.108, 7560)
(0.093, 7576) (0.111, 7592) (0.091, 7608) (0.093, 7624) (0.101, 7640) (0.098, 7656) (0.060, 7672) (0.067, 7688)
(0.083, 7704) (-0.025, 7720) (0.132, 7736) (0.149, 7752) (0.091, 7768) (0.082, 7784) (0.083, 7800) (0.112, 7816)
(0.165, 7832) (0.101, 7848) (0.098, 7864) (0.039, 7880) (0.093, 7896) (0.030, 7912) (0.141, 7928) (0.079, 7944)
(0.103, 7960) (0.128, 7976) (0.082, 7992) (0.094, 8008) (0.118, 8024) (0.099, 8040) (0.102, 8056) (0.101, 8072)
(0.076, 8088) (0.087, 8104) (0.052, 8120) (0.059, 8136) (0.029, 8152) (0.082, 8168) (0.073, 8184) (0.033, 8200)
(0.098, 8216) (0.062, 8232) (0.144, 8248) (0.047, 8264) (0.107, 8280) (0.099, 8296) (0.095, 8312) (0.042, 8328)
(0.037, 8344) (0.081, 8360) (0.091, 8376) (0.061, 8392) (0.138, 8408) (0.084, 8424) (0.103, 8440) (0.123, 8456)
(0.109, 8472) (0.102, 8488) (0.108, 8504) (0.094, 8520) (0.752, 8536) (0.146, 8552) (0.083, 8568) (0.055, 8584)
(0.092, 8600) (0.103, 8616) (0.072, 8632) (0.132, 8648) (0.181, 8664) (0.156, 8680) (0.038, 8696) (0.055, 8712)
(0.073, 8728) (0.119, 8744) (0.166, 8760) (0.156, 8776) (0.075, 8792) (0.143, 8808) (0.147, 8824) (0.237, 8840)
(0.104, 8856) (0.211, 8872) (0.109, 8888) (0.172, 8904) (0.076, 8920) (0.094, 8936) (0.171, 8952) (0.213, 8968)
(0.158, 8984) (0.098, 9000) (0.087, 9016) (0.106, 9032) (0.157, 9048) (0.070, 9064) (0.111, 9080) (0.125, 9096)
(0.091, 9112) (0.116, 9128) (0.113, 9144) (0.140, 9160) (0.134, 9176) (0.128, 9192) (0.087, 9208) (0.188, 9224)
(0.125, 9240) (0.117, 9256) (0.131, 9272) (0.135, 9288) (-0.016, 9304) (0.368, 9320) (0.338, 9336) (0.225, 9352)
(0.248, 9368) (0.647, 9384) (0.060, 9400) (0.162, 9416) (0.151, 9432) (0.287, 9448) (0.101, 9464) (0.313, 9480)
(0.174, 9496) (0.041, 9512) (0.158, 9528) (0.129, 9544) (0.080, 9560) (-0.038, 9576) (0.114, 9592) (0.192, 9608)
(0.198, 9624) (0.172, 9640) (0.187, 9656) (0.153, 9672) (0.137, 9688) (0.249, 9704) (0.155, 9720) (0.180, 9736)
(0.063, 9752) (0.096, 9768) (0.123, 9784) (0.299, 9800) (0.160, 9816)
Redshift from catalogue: 1.290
